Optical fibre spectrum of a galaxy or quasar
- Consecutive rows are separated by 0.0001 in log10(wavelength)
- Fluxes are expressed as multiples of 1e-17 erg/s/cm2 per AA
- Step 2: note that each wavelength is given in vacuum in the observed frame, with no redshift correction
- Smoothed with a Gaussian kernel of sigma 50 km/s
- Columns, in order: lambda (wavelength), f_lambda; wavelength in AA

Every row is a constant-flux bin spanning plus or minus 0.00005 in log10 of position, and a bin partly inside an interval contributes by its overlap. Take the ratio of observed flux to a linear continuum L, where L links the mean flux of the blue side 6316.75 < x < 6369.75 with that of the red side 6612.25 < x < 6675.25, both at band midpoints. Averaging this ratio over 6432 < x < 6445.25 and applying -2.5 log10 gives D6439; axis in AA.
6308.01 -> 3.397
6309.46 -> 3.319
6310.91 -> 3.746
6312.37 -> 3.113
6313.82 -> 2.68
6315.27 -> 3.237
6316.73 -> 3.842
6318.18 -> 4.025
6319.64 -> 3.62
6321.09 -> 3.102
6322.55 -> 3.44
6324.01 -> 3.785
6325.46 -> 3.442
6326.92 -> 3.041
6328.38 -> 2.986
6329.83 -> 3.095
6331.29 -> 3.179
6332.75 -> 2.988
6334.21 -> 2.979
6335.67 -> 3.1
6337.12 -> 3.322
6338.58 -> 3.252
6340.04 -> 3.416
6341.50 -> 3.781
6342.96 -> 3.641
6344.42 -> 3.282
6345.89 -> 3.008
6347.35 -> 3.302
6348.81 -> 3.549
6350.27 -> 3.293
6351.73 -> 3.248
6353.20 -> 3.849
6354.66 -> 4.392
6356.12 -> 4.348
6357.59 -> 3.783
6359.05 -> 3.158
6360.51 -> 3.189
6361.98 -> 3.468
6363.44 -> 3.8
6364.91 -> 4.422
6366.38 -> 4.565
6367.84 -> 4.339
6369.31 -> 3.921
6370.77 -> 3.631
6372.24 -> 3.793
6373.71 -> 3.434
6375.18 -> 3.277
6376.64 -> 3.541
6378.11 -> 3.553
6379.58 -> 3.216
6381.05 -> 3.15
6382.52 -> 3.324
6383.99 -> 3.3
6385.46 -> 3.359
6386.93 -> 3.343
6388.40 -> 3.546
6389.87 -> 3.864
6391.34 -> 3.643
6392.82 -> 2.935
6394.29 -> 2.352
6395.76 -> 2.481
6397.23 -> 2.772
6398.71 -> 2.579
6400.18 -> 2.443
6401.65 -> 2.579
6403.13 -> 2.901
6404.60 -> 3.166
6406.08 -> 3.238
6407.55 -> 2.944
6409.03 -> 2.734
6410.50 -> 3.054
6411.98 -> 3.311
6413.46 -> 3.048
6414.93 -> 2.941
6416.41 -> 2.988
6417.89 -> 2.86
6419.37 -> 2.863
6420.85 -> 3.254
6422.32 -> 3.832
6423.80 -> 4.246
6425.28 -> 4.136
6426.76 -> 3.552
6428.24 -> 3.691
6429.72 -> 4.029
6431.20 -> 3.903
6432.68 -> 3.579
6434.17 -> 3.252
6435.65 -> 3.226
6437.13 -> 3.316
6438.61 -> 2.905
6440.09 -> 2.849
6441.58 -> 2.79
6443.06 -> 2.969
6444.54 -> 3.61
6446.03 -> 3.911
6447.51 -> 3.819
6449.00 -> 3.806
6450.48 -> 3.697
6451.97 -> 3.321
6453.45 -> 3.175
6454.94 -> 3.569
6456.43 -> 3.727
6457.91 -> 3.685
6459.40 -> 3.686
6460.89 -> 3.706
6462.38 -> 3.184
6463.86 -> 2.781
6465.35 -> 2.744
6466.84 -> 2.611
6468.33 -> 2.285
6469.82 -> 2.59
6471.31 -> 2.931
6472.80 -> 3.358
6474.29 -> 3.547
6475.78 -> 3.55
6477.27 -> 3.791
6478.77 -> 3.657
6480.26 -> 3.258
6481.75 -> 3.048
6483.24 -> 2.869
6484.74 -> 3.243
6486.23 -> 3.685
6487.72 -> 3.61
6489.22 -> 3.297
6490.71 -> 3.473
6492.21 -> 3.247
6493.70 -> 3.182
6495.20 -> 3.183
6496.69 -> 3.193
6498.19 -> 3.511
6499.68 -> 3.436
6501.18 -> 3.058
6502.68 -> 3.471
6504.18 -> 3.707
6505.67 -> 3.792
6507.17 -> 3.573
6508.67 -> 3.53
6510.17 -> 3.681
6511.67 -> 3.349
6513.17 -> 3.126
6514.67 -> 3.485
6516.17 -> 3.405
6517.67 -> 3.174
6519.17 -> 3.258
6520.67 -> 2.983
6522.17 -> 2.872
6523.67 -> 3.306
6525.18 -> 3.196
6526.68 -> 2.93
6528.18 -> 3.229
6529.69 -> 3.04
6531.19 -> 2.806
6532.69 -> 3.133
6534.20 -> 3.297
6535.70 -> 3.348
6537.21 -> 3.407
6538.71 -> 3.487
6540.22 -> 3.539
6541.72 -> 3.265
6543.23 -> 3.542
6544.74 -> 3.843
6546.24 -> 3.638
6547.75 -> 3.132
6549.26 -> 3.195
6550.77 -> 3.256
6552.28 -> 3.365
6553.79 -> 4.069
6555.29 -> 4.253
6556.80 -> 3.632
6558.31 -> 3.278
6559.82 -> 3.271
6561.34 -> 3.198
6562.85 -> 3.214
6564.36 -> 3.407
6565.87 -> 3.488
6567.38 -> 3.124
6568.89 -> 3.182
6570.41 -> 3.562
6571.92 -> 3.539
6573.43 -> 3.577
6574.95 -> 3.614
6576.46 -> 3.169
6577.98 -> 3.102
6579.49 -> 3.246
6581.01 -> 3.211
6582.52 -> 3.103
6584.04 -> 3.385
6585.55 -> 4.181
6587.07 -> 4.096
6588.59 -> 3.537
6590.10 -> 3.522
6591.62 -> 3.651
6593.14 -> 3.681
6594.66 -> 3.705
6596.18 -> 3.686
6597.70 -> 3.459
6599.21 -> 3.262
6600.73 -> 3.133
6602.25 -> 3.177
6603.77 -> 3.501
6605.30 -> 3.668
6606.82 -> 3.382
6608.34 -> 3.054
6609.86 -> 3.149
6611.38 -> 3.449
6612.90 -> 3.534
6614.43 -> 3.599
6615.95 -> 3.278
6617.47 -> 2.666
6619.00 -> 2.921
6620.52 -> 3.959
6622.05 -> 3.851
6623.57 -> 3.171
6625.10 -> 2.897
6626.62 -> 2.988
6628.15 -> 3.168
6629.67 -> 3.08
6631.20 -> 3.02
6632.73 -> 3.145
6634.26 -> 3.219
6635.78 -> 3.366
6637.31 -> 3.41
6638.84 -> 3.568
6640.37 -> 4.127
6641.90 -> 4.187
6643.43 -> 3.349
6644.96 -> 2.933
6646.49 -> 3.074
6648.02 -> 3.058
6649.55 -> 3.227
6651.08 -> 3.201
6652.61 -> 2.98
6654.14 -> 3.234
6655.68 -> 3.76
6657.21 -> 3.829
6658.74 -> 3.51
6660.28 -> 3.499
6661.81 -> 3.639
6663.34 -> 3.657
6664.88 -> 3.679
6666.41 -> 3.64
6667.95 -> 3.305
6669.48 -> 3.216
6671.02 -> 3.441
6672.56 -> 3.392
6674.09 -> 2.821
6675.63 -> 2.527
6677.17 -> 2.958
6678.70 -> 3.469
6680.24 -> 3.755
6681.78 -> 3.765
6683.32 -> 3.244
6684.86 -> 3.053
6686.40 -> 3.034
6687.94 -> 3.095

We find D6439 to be 0.10 mag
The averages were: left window 3.53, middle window 3.16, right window 3.35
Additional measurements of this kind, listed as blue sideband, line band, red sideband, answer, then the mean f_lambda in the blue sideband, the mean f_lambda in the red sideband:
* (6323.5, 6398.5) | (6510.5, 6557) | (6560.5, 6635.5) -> 0.01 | 3.43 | 3.37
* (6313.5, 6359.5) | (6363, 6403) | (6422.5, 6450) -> 0.03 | 3.42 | 3.54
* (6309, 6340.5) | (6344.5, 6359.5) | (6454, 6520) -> -0.09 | 3.3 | 3.32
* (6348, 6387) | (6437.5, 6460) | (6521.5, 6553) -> 0.01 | 3.64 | 3.28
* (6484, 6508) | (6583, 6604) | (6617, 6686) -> -0.06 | 3.42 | 3.33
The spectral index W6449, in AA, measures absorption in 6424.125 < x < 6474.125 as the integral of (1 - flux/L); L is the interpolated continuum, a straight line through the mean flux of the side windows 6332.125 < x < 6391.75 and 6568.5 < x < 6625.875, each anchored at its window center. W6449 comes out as 2.07 AA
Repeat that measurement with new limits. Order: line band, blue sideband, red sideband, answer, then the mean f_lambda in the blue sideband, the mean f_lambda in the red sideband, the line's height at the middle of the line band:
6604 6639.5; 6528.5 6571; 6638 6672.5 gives 1.5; 3.39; 3.46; 3.44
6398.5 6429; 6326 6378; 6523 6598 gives 2.8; 3.53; 3.42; 3.49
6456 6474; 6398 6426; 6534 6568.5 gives 0.7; 3.11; 3.45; 3.24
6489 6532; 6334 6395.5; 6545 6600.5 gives 2.4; 3.51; 3.47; 3.48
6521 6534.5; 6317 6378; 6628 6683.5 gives 1.4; 3.53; 3.37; 3.44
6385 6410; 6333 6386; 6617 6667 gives 3.8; 3.55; 3.37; 3.53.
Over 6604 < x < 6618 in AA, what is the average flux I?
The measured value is 3.33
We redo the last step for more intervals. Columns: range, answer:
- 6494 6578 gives 3.37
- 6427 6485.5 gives 3.33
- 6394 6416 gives 2.85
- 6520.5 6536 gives 3.1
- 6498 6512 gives 3.52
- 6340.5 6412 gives 3.38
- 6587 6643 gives 3.4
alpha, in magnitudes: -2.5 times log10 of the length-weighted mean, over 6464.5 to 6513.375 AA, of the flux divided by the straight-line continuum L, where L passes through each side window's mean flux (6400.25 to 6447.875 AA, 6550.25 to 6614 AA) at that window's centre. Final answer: 0.02 mag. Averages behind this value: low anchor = 3.28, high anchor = 3.46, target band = 3.29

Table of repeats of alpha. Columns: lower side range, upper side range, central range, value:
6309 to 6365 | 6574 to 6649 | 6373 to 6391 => 0.00 mag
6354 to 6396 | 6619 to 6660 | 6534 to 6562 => -0.02 mag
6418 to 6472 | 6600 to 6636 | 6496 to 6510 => -0.05 mag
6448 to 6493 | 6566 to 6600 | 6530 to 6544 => 0.03 mag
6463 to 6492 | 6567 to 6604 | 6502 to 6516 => -0.08 mag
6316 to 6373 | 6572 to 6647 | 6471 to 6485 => 0.04 mag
